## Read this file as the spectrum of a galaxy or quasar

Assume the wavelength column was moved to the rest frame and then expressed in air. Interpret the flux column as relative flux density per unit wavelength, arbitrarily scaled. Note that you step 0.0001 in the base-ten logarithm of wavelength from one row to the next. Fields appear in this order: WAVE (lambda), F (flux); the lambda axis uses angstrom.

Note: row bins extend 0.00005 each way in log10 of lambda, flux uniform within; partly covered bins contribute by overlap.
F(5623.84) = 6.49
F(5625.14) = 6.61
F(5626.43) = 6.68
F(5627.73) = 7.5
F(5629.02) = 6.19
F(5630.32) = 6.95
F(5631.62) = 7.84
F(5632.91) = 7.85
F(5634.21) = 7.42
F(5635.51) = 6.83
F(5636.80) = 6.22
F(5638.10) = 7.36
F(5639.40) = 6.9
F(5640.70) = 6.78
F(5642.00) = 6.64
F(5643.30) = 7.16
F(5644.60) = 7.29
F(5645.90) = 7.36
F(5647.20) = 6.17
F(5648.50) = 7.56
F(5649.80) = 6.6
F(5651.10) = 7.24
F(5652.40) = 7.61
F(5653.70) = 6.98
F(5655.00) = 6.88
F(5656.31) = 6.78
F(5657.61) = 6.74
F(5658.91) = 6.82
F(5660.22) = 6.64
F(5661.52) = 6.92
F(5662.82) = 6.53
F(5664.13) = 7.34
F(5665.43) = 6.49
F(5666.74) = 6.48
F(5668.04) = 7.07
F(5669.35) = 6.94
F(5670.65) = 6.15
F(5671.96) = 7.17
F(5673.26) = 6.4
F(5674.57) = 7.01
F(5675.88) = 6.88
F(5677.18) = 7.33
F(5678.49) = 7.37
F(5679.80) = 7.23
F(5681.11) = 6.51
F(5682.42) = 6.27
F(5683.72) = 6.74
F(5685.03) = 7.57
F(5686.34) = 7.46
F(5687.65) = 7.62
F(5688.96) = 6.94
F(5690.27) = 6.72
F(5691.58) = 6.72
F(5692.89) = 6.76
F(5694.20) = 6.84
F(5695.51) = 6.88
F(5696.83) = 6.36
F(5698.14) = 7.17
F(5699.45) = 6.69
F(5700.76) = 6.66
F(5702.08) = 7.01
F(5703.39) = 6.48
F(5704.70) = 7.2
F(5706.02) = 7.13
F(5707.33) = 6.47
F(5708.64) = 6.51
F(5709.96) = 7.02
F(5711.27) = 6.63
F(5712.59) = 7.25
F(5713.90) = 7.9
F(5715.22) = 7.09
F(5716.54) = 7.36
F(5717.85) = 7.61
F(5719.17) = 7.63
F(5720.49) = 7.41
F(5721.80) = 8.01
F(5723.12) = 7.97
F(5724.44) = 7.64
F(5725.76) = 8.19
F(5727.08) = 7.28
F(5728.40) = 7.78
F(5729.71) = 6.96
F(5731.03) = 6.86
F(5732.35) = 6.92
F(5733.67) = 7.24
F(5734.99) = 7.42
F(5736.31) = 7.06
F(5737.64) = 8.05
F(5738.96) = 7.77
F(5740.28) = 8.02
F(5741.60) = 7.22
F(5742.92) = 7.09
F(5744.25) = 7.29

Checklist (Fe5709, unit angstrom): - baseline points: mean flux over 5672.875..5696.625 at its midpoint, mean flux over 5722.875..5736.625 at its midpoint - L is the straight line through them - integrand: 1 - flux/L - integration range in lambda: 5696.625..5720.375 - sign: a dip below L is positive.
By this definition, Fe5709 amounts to 0.5 angstrom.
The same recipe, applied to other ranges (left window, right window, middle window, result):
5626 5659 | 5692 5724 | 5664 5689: 0.40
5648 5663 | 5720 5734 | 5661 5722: 2.12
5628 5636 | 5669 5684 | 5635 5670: 0.66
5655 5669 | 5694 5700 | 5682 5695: -0.37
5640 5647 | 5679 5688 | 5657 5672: 0.55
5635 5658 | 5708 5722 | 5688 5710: 1.24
